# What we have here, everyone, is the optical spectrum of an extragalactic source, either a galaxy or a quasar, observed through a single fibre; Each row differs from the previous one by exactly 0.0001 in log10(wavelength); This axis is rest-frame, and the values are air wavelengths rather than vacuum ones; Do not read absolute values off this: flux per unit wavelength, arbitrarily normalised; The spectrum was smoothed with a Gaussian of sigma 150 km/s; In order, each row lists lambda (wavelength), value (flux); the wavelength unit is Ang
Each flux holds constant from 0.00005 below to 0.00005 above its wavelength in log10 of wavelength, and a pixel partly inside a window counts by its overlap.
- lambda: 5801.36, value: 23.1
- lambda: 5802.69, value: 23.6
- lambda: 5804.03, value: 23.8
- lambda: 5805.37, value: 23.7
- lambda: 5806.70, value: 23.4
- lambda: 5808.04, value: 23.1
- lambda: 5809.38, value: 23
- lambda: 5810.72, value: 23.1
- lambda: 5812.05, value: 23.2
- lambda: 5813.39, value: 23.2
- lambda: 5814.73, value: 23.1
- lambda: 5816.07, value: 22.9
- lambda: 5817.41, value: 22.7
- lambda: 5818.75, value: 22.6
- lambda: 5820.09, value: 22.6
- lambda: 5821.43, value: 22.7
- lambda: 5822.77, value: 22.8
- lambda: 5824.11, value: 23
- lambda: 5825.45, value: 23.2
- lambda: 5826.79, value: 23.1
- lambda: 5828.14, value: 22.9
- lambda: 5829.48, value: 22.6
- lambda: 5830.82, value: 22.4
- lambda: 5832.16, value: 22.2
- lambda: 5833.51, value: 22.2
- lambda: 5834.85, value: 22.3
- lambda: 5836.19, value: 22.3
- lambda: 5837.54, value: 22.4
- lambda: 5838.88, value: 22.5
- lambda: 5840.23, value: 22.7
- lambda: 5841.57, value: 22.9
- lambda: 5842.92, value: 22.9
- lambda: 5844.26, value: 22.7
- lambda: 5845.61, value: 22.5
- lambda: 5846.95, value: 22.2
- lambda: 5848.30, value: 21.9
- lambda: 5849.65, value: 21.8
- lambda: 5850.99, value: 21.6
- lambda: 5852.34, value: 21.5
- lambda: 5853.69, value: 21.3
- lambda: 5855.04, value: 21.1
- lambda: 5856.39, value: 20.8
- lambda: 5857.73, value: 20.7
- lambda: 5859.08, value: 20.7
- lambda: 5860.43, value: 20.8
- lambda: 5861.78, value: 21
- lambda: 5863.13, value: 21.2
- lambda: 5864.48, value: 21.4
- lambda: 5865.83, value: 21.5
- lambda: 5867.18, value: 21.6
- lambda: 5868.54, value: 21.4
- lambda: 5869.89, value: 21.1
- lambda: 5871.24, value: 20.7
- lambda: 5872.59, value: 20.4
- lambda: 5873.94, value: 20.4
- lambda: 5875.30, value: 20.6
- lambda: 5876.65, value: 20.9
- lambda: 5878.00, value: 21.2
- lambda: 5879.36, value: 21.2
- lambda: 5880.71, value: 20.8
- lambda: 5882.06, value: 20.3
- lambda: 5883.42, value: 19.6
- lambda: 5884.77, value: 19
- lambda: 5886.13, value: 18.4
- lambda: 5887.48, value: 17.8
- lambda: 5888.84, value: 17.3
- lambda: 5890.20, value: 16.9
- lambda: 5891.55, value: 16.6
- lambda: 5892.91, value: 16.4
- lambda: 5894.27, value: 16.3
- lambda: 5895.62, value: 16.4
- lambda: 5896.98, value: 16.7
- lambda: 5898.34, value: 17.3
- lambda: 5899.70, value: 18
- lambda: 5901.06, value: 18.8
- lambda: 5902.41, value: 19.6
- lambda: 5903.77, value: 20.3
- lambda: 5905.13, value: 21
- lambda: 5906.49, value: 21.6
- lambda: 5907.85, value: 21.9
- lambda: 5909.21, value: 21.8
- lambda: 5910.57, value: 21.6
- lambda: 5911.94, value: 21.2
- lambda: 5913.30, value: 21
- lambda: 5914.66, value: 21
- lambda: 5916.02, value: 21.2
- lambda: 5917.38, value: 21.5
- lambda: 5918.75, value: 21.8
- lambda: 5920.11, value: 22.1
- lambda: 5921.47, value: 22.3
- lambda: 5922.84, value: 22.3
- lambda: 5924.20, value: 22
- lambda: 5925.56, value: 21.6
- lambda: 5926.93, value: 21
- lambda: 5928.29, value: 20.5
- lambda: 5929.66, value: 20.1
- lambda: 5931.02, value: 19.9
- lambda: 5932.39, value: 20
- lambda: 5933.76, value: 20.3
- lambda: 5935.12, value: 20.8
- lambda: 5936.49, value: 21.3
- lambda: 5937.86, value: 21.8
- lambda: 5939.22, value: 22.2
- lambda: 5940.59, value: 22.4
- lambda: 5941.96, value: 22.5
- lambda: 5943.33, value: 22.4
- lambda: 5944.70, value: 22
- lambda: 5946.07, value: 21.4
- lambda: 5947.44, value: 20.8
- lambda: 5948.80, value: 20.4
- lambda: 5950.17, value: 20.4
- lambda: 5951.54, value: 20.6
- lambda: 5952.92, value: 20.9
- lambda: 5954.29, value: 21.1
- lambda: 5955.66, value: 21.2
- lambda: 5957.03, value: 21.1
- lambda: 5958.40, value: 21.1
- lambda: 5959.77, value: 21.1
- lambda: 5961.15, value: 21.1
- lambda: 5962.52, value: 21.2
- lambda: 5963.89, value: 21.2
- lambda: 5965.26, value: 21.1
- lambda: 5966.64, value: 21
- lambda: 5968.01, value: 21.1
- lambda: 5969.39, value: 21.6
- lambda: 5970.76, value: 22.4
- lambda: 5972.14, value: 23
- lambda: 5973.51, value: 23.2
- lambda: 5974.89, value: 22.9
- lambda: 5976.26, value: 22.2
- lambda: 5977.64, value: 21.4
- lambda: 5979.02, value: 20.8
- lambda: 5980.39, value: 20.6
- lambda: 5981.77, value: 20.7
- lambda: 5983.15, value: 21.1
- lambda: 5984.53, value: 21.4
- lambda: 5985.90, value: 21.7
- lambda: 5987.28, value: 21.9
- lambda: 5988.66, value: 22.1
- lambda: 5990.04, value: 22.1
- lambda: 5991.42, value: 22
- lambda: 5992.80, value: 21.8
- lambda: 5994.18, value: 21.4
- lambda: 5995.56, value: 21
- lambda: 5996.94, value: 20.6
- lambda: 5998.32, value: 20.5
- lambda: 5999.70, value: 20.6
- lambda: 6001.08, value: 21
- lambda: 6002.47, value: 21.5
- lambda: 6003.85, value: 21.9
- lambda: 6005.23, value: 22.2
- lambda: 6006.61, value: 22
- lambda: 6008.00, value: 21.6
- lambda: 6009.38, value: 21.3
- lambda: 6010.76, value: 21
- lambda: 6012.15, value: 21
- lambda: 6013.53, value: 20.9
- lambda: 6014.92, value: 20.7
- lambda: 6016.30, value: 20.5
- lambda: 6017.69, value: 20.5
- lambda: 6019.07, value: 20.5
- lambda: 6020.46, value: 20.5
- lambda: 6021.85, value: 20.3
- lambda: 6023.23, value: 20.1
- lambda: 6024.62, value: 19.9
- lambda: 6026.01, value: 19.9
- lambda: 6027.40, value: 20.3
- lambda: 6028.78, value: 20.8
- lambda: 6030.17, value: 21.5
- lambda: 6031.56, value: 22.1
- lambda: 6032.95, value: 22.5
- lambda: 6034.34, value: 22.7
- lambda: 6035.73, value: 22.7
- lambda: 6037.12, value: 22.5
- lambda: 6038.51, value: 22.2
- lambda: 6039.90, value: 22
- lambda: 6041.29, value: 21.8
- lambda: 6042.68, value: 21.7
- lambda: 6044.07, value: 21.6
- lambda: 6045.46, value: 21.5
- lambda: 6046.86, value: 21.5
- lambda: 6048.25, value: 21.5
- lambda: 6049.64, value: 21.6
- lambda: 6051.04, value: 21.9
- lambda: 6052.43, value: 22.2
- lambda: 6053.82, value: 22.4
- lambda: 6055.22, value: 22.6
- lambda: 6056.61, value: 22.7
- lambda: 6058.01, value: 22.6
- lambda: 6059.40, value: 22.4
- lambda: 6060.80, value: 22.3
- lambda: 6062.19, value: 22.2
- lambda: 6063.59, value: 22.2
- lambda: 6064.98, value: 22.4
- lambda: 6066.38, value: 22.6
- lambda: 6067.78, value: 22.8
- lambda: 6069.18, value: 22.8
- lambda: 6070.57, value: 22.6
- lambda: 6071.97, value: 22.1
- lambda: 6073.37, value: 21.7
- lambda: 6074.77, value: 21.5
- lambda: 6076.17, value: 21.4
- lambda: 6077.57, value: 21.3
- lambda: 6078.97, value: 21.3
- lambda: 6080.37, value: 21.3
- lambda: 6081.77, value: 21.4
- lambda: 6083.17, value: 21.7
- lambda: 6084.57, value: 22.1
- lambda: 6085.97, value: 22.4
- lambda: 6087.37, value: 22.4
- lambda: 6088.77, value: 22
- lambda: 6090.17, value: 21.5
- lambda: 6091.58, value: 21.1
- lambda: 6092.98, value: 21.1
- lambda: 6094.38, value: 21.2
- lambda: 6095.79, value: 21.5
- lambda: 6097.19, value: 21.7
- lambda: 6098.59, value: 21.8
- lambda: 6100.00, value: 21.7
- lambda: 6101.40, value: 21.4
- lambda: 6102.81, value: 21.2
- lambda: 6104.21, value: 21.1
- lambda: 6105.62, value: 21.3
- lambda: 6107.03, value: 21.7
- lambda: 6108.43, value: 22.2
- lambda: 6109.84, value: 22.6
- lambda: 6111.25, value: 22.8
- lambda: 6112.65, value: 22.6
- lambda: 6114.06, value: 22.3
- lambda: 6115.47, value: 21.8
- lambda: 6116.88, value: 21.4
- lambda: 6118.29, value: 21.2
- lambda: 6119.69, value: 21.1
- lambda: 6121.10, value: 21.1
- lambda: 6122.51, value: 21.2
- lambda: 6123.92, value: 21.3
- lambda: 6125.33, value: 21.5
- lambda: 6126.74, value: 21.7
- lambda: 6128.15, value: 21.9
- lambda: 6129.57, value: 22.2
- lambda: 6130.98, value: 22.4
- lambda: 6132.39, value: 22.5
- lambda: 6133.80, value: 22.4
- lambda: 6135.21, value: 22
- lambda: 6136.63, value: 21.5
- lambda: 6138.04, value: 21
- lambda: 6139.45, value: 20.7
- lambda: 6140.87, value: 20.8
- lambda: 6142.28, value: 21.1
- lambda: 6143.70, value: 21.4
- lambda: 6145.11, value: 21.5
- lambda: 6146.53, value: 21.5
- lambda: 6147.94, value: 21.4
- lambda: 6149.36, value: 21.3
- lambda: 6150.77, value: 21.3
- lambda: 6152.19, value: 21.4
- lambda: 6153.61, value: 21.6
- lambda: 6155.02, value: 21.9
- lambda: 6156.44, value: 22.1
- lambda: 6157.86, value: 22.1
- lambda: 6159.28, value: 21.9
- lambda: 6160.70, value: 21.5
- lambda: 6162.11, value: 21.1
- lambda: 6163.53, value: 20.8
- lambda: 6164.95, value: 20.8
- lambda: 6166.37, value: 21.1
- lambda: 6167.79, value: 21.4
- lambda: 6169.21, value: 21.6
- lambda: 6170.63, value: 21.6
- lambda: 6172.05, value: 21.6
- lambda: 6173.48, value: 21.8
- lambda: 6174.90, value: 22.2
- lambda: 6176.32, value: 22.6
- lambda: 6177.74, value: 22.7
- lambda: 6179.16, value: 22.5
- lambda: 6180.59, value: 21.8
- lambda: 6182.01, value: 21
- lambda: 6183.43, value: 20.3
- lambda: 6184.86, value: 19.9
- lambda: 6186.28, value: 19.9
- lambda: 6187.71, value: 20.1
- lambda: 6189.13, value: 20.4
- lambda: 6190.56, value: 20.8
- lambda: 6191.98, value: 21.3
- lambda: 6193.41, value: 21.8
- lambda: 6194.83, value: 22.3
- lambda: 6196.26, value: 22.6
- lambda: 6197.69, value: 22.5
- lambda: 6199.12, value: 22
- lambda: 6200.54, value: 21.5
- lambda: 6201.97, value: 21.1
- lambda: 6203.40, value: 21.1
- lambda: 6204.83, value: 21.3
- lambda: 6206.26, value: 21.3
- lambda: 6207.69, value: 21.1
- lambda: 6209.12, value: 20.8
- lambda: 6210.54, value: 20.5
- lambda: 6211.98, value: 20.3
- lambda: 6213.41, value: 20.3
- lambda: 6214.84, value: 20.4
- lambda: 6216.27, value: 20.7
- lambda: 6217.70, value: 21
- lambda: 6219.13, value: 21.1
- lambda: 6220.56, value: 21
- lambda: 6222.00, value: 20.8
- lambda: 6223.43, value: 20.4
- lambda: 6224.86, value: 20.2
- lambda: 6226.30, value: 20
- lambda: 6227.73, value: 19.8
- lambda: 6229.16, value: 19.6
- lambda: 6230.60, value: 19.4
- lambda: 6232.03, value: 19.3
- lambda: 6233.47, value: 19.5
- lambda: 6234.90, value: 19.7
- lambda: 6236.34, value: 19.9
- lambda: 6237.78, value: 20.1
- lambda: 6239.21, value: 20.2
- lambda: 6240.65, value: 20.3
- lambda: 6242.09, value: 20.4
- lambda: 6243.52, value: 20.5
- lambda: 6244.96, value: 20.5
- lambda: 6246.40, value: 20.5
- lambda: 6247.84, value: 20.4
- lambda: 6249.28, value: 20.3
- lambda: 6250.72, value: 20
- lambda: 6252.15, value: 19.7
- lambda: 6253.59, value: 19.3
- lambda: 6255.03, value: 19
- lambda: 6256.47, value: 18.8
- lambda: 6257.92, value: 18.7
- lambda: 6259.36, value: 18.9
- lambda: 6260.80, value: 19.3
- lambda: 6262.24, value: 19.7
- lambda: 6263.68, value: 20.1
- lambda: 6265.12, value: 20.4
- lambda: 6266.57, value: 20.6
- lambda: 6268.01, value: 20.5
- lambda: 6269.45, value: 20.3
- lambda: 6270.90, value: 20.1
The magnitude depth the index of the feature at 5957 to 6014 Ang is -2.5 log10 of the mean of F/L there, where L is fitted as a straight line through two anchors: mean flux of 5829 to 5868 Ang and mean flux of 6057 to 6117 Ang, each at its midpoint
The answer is 0.02 mag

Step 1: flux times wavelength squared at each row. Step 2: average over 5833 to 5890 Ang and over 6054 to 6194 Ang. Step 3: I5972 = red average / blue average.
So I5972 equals 1.12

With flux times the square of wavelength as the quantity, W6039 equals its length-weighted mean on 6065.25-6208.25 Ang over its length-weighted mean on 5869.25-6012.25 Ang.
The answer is 1.1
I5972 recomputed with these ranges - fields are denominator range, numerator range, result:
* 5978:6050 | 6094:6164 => 1.05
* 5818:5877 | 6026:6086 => 1.08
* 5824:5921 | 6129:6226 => 1.14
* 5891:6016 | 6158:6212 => 1.10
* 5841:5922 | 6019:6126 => 1.13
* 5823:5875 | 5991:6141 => 1.07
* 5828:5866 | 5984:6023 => 1.02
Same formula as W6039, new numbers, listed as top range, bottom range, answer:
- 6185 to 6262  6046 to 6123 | 0.98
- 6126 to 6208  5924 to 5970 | 1.09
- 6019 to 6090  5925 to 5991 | 1.05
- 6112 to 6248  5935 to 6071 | 1.04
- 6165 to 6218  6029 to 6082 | 1.01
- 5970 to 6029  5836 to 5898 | 1.09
